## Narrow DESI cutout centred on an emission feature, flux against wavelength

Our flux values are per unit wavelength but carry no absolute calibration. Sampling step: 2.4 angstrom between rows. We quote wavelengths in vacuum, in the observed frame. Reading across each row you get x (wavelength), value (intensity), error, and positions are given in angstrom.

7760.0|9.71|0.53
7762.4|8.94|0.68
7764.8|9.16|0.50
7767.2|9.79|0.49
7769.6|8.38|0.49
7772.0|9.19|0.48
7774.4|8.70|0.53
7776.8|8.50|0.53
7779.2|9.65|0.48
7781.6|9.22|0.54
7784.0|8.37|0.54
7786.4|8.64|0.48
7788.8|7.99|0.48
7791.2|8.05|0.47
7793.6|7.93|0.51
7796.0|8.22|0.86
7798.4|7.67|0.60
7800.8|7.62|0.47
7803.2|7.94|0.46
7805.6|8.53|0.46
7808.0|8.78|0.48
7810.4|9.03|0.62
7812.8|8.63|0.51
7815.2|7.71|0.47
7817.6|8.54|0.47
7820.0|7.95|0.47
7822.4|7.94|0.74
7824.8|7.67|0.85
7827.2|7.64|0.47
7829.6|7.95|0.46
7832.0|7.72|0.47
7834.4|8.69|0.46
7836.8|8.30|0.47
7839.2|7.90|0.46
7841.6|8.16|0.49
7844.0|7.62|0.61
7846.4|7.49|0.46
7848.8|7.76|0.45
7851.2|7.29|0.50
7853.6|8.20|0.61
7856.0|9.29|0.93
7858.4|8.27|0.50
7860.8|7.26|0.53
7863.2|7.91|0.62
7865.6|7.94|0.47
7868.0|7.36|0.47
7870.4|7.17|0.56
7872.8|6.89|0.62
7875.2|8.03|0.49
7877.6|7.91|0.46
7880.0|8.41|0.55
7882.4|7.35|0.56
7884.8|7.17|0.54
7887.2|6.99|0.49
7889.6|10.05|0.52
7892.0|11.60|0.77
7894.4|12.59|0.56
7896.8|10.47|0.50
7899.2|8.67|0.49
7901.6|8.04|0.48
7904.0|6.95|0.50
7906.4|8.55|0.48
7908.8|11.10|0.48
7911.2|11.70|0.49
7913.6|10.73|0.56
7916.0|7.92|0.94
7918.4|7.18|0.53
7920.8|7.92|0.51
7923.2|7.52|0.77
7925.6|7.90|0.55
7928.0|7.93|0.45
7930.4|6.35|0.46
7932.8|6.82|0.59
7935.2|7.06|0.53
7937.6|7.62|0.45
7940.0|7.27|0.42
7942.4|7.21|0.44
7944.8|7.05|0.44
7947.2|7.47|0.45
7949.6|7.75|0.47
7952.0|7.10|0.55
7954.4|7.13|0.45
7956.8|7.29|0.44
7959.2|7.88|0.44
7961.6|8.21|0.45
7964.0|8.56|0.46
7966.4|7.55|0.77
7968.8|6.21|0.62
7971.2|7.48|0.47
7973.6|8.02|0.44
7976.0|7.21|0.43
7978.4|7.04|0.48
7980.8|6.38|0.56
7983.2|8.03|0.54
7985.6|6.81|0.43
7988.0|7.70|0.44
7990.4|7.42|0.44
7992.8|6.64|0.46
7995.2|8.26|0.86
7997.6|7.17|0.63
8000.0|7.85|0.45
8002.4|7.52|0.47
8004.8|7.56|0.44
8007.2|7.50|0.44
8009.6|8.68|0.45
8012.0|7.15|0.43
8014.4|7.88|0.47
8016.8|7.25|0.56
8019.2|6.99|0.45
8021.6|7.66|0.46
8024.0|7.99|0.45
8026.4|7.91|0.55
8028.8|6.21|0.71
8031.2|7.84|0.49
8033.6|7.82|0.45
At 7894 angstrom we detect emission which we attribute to [S II] 6716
